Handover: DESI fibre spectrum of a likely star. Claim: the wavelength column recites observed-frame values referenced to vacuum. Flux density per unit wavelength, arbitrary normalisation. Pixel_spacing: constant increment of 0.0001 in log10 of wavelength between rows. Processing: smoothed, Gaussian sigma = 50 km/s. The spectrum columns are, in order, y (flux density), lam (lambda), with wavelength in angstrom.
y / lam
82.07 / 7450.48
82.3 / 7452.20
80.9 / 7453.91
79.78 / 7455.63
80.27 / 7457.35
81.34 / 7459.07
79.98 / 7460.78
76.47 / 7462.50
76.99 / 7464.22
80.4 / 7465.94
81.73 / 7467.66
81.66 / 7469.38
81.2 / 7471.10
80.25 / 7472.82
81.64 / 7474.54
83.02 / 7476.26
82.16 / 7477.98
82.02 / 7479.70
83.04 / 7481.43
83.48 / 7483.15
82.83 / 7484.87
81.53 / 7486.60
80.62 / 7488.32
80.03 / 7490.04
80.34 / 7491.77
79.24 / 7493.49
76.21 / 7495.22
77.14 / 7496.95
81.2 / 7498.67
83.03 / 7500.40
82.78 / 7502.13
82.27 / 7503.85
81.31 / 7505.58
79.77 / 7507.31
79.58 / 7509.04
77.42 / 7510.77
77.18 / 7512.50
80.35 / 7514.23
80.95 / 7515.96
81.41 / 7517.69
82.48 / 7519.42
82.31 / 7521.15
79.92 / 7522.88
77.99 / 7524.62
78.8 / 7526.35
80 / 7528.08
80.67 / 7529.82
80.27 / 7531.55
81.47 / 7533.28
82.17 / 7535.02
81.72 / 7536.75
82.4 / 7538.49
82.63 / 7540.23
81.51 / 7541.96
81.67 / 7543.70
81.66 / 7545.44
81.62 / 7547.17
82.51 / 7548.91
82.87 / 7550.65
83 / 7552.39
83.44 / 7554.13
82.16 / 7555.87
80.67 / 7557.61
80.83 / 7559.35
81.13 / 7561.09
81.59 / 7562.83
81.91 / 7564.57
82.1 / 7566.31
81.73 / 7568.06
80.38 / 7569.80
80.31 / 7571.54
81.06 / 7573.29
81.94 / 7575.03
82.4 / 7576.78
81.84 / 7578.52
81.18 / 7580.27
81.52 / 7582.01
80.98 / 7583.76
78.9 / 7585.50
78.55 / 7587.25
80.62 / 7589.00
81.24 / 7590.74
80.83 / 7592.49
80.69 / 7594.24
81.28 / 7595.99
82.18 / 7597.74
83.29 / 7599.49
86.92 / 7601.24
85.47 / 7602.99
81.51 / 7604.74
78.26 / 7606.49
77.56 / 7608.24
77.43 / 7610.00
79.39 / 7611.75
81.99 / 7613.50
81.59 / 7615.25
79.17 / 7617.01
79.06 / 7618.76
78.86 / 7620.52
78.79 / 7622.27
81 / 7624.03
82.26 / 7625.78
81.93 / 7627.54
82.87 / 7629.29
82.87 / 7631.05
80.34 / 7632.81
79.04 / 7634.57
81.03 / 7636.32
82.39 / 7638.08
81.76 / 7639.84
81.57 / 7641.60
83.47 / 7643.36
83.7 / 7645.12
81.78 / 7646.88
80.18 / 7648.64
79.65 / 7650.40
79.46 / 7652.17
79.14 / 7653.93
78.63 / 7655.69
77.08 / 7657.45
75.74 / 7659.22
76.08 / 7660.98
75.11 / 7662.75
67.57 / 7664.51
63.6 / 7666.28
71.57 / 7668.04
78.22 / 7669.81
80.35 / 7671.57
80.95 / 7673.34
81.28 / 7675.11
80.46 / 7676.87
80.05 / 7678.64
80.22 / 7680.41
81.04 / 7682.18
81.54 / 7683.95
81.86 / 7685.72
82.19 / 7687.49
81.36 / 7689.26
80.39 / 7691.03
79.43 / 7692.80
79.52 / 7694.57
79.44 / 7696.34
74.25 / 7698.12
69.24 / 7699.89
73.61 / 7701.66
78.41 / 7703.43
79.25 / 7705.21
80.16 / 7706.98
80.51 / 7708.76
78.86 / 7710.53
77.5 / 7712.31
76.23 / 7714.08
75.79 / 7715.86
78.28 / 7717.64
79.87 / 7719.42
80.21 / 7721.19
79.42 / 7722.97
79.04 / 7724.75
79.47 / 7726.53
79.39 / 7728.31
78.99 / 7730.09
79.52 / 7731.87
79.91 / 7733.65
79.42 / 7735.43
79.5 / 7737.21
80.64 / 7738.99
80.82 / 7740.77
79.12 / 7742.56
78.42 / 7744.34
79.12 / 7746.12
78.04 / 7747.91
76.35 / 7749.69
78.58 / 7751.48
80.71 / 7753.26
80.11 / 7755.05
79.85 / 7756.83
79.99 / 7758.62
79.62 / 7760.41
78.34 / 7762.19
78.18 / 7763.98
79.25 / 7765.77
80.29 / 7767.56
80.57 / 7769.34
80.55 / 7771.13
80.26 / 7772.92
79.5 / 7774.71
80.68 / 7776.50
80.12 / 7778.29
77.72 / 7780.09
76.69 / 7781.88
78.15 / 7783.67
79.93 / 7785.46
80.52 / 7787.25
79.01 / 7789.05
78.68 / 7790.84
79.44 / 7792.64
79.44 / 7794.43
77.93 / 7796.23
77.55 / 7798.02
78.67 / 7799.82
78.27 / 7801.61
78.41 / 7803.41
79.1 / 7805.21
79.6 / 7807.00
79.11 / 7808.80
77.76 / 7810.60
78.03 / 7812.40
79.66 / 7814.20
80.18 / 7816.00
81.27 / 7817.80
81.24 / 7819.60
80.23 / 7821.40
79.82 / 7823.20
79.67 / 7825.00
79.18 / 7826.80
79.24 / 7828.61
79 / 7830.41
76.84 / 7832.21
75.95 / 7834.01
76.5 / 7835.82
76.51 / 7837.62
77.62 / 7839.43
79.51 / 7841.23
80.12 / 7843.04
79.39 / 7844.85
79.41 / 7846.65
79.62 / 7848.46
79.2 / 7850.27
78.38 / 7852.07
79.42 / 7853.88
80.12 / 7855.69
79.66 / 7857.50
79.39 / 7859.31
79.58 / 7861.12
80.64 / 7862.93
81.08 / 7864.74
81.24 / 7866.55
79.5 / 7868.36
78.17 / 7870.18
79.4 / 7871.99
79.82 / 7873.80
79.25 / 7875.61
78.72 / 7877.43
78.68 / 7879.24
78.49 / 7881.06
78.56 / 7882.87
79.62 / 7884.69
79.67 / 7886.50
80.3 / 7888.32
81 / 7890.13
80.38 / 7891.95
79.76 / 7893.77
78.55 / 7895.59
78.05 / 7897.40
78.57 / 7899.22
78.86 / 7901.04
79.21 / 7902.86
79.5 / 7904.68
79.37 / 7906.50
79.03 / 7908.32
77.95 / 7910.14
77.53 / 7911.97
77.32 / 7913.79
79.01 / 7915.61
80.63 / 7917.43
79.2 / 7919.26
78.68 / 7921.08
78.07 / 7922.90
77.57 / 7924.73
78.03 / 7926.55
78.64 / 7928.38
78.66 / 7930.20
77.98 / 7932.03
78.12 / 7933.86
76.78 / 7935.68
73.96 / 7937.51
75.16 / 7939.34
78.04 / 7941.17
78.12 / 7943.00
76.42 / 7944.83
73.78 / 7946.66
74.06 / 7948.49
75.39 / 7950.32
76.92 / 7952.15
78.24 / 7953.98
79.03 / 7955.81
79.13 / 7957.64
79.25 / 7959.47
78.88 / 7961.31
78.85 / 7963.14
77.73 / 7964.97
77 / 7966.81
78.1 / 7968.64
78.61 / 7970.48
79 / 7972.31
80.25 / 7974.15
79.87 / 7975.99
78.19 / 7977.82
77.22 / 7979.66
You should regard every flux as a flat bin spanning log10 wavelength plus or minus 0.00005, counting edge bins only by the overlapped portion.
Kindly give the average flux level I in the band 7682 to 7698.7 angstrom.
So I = 80.2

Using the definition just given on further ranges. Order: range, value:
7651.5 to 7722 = 77.9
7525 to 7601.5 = 81.5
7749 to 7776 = 79.5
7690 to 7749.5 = 78.5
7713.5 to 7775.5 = 79.3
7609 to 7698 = 79.4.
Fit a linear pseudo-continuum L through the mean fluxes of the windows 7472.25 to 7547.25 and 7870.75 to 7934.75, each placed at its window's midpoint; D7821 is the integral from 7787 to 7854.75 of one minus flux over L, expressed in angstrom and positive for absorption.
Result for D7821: 0.4 angstrom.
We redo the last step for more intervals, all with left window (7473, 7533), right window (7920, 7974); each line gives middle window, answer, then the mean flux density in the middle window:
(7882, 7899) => -0.3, 79.5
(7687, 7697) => -0.1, 80.4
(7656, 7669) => 1.1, 72.7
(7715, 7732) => 0.0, 79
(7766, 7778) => -0.2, 80.3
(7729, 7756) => -0.1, 79.3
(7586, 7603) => -0.4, 81.8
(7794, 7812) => 0.0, 78.5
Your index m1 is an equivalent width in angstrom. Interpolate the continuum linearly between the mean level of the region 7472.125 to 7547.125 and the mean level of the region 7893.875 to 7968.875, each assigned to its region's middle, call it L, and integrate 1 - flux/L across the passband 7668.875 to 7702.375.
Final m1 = 0.2 angstrom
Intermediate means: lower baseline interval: 80.9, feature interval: 79.2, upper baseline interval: 77.9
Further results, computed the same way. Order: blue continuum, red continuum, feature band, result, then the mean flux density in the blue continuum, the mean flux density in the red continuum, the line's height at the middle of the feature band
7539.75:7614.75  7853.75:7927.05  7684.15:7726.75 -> 1.0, 81.4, 79.2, 80.5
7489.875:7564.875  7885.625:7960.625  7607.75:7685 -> 0.8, 80.9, 78.1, 80.1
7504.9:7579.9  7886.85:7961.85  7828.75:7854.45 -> 0.1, 81.1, 78.1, 78.8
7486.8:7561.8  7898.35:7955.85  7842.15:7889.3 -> -0.8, 80.9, 77.7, 78.2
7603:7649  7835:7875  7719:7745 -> 0.2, 80.9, 79.3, 80.1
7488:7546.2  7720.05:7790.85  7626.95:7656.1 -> -0.5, 80.5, 79.4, 79.9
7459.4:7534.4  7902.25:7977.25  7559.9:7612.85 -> -0.7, 80.6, 78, 80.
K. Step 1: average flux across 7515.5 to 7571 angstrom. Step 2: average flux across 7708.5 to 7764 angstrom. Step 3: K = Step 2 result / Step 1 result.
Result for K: 1.0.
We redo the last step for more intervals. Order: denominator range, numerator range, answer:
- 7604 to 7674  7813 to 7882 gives 1.00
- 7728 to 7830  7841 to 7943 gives 1.00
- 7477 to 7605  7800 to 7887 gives 0.97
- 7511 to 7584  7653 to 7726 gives 0.96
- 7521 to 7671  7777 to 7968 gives 0.98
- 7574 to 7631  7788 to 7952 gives 0.97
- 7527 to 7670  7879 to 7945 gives 0.98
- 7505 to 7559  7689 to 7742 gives 0.97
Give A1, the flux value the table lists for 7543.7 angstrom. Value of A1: 81.67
